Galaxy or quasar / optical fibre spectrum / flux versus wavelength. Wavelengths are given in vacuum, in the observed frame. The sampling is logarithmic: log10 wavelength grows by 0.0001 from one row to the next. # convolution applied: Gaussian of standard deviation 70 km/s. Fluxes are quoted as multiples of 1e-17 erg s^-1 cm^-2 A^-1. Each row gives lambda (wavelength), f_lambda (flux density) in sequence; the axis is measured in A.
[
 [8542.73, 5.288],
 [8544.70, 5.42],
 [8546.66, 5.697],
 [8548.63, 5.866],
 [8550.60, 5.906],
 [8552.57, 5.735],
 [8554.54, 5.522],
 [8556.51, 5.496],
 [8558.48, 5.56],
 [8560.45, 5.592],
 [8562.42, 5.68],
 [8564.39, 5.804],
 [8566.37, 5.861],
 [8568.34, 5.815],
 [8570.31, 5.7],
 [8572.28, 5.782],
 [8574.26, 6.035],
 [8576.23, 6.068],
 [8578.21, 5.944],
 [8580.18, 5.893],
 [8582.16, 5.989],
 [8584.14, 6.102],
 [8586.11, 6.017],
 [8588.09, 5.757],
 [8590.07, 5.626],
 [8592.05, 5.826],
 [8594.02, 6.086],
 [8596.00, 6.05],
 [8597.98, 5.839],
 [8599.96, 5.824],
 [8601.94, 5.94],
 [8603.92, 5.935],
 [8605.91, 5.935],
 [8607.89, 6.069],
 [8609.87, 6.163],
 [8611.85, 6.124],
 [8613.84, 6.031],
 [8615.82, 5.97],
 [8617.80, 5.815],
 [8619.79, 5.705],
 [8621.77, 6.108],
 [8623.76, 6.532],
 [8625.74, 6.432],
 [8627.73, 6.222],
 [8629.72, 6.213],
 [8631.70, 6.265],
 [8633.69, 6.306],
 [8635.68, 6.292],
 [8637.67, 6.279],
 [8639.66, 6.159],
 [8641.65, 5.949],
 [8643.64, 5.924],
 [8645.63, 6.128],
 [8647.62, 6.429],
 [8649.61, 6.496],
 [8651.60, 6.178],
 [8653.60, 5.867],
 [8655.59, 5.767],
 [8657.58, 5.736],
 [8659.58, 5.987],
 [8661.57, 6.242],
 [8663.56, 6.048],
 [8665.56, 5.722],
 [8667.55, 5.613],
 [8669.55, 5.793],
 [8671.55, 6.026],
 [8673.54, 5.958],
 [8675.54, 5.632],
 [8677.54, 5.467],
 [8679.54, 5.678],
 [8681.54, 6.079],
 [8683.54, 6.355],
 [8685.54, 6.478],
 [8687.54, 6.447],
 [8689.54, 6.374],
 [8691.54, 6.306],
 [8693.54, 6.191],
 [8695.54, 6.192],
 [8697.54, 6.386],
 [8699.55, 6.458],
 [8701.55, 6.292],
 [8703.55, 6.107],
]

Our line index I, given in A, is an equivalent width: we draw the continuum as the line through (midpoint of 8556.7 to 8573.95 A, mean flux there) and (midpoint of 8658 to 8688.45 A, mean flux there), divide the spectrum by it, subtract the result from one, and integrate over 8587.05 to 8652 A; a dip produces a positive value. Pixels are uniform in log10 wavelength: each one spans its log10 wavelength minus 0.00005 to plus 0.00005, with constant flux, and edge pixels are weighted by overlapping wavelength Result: -2.6 A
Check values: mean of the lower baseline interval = 5.73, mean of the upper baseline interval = 5.96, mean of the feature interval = 6.08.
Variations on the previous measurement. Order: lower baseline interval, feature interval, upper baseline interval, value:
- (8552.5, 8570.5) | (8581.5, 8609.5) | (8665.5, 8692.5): -0.8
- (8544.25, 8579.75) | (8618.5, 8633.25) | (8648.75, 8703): -0.7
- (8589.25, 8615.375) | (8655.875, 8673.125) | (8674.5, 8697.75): 0.5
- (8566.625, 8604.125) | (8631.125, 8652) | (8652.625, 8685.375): -1.1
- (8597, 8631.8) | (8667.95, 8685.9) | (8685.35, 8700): 1.1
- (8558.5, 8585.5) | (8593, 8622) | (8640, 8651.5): 0.2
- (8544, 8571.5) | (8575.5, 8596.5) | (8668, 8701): -0.5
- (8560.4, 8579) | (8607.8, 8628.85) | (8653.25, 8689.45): -0.8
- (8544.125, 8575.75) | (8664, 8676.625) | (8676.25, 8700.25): 0.7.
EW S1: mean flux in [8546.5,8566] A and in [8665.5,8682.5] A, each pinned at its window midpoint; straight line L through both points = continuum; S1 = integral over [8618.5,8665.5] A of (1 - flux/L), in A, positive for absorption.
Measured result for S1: -3.1 A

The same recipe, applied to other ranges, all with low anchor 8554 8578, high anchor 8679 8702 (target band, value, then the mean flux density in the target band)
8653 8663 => 0.4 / 5.93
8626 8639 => -0.5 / 6.27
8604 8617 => -0.2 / 6.04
